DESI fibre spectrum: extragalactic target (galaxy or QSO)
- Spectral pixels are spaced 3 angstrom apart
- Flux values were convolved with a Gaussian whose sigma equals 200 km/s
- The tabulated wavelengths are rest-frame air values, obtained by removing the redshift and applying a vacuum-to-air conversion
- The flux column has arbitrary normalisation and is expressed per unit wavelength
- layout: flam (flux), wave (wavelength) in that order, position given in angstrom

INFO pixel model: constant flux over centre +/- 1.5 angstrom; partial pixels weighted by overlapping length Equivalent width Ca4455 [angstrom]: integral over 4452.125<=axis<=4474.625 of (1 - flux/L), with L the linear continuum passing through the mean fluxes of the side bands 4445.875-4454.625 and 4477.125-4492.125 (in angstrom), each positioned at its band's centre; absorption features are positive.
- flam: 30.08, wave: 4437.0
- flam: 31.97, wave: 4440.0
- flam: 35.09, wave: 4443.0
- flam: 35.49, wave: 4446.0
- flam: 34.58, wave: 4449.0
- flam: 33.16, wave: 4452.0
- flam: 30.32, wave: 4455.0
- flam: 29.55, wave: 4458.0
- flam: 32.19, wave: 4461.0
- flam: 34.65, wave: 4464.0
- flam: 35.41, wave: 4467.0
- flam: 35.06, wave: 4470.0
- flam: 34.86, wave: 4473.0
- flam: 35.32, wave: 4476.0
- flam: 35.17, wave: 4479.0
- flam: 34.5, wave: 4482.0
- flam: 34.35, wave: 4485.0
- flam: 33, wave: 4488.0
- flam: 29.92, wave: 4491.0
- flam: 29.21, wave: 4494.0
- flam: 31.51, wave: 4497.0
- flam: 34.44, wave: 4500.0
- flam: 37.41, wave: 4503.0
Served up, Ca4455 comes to 0.3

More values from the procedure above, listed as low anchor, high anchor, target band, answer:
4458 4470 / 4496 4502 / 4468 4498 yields 0.2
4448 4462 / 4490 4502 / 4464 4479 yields -1.6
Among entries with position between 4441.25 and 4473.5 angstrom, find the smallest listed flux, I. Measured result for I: 29.55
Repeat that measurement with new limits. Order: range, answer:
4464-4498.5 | 29.21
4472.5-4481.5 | 34.86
